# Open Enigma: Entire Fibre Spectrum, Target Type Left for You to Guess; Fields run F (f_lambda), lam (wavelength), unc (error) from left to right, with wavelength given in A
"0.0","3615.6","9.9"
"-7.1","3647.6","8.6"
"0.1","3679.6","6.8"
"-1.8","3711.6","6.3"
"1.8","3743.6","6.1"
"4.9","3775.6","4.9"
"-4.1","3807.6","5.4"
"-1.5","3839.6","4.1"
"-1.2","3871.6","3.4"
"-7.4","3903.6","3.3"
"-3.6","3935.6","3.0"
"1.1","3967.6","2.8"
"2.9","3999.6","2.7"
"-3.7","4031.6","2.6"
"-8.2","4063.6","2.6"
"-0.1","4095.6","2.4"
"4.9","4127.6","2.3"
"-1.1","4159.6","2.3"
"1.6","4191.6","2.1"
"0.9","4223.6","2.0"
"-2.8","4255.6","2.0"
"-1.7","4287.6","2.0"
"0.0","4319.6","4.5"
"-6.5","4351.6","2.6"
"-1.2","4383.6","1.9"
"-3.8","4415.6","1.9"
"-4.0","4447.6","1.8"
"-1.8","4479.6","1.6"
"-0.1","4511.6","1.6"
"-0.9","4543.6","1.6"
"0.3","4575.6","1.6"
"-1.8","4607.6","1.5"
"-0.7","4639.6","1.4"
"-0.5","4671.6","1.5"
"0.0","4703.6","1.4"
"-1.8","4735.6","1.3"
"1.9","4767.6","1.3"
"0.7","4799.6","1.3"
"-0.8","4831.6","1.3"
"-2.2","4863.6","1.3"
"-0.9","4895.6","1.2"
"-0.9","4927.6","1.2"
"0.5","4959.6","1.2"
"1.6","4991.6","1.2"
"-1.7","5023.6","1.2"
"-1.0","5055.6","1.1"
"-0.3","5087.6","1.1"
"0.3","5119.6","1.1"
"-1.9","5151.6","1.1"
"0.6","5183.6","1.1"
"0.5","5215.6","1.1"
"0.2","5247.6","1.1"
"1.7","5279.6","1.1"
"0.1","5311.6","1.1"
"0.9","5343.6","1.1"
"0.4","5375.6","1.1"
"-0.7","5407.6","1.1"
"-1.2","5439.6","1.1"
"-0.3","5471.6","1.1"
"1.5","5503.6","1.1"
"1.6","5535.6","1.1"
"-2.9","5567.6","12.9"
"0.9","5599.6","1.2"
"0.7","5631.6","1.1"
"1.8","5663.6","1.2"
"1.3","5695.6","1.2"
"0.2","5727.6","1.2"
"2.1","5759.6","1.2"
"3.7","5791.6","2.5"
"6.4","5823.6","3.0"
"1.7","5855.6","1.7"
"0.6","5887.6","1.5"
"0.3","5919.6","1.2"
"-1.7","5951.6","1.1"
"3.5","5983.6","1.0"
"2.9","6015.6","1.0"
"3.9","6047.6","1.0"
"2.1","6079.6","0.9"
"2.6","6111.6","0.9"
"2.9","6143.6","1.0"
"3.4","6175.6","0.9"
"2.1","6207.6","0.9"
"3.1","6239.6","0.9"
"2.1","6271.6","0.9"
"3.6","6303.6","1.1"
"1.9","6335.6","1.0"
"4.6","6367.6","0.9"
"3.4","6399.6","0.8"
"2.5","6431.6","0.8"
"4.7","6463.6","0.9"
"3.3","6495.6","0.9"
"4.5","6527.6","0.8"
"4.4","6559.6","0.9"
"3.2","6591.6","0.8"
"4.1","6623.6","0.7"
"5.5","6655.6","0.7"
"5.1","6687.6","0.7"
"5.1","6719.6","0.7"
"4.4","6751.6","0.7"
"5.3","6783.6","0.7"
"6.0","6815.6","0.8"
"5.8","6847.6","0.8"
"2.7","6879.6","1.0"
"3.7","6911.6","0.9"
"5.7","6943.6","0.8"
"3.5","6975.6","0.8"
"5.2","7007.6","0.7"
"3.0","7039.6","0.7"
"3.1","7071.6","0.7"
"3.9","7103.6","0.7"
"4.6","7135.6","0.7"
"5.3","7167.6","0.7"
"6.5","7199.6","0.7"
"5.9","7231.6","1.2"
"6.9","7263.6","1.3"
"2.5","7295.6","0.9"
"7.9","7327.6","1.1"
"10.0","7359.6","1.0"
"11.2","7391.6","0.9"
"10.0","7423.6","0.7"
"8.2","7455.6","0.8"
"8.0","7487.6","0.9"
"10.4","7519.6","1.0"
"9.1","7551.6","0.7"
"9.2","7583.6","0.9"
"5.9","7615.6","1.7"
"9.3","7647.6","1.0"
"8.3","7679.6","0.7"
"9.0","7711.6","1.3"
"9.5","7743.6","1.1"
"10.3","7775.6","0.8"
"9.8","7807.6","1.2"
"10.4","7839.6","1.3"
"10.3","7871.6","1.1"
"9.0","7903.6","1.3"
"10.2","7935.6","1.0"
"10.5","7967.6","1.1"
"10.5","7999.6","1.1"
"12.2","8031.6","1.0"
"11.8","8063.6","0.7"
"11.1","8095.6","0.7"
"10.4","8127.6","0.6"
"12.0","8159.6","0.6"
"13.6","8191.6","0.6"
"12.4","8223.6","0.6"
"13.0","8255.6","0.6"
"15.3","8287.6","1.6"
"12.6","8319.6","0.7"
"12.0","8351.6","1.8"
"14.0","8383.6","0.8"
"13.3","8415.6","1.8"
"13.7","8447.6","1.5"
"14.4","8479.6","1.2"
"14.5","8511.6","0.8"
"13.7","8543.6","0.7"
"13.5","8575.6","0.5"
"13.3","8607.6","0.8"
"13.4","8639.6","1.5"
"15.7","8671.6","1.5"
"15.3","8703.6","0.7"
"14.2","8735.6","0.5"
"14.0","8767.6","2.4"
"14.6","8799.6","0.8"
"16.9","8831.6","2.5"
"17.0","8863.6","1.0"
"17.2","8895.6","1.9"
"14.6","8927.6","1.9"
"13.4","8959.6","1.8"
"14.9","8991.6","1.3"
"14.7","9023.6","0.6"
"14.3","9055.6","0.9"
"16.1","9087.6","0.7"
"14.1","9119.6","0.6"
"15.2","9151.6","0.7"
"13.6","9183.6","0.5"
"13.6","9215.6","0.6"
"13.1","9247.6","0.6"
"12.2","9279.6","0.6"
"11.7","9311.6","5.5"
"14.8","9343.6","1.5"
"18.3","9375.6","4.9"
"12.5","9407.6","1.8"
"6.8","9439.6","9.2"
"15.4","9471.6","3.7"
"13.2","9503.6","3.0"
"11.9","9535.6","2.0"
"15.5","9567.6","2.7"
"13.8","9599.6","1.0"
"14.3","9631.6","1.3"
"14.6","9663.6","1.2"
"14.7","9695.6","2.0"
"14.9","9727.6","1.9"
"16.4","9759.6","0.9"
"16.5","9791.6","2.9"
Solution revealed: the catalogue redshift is 0.84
